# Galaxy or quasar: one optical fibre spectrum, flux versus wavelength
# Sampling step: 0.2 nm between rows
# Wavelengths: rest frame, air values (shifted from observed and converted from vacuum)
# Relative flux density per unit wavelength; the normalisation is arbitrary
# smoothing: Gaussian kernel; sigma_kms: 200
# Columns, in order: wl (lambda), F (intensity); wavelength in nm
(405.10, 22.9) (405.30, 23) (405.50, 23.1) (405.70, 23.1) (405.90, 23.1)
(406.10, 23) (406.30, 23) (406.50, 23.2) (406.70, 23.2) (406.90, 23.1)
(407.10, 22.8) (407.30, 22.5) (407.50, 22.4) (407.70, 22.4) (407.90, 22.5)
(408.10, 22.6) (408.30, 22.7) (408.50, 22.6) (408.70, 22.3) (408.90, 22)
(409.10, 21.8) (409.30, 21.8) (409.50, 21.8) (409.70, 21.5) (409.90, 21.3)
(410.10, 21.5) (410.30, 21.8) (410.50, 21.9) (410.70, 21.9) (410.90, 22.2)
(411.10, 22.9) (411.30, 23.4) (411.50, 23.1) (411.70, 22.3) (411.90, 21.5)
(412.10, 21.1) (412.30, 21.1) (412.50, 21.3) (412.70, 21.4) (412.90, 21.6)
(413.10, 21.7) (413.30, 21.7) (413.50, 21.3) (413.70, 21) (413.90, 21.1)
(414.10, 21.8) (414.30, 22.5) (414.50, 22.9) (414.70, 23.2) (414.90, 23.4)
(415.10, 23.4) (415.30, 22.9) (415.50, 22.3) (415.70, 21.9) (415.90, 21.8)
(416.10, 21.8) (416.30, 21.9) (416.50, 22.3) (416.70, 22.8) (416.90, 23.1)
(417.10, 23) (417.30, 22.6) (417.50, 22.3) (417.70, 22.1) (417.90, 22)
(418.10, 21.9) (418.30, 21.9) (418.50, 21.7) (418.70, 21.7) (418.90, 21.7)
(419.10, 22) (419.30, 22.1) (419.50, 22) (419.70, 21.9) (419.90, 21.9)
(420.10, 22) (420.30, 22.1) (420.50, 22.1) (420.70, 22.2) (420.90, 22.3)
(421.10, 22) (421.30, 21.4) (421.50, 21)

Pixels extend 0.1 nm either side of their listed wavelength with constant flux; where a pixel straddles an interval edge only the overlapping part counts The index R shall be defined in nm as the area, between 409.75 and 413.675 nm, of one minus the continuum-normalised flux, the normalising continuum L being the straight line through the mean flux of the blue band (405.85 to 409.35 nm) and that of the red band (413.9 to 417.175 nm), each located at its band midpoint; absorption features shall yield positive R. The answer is 0.129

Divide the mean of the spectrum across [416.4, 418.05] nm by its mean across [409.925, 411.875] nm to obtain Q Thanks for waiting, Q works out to 1.01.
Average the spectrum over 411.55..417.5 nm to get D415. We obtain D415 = 22.1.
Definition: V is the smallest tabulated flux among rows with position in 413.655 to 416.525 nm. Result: 21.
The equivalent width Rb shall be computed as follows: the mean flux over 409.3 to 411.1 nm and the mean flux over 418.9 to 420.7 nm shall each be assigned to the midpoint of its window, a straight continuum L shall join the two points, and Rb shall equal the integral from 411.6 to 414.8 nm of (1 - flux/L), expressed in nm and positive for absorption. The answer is 0.022 nm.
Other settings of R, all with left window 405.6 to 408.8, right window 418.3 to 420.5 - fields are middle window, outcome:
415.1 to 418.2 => -0.03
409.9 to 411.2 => 0.03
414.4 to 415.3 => -0.04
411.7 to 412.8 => 0.05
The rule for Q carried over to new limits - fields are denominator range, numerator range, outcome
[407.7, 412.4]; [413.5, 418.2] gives 1.01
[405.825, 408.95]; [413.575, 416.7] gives 0.98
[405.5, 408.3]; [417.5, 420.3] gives 0.96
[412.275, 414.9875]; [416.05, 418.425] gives 1.02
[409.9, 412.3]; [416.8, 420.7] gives 1.00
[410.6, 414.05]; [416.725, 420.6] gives 1.01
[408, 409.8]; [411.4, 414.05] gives 0.97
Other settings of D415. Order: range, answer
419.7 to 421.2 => 22.1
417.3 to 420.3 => 22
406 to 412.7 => 22.2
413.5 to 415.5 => 22.4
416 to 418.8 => 22.2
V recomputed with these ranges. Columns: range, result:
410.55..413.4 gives 21.1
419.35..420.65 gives 21.9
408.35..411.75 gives 21.3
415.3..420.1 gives 21.7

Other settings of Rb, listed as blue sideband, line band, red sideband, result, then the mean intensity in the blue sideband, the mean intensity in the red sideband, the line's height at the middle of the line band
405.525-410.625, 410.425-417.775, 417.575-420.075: -0.016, 22.4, 21.9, 22.1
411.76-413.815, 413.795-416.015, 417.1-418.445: -0.076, 21.4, 22.2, 21.7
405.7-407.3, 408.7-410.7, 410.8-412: 0.086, 23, 22.6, 22.7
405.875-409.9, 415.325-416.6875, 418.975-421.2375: 0.005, 22.5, 22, 22.2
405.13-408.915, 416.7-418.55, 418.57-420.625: -0.021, 22.8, 21.9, 22.1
